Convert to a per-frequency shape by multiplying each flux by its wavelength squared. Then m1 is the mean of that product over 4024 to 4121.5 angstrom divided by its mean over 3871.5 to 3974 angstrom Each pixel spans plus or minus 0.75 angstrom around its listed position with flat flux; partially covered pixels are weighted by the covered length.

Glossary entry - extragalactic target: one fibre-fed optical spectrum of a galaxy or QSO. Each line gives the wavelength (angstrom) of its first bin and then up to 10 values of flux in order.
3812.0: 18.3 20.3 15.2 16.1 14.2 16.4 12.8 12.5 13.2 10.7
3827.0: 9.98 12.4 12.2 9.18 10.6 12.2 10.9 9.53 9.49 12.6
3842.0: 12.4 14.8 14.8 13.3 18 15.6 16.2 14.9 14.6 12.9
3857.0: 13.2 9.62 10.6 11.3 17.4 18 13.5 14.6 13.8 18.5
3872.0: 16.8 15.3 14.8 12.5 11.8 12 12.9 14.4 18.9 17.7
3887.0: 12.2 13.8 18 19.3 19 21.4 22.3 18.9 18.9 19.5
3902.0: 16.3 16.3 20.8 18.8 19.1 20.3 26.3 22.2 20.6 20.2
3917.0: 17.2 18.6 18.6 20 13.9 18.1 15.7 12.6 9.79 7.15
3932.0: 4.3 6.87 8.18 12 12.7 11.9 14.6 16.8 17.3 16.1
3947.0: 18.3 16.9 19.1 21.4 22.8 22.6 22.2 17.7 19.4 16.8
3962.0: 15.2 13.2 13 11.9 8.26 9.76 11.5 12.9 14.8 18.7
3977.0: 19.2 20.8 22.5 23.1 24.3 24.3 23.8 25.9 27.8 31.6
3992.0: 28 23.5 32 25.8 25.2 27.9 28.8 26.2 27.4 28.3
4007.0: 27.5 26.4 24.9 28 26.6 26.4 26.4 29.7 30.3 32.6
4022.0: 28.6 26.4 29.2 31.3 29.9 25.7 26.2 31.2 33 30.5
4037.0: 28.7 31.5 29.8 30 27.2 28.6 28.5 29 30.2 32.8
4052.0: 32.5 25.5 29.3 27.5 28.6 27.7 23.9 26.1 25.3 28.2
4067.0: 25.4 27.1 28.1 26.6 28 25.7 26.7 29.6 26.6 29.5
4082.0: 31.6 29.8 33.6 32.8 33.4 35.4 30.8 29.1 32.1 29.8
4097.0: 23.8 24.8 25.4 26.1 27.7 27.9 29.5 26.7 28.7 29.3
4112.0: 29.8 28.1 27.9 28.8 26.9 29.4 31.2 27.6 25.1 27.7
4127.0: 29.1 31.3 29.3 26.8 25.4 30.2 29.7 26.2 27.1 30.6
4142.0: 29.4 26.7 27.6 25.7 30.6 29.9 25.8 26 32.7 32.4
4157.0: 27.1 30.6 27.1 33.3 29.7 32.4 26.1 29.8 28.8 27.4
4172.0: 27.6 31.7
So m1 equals 1.93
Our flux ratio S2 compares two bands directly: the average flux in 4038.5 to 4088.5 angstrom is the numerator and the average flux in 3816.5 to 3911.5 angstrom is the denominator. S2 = 1.91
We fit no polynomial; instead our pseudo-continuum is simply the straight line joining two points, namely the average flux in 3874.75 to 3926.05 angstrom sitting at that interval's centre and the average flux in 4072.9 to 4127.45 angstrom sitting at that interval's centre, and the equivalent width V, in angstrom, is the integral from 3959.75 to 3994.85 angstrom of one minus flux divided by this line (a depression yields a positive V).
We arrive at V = 4.4 angstrom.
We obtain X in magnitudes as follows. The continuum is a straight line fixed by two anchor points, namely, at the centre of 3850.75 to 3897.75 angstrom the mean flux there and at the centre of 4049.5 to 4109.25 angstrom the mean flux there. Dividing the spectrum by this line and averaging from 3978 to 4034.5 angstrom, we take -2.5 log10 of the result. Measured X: -0.15 mag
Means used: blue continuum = 15.3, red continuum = 28.5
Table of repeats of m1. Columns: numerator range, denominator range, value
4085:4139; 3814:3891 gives 2.38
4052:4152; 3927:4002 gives 1.65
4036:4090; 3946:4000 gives 1.49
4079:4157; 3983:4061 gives 1.07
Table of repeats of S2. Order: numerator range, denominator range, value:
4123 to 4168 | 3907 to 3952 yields 1.81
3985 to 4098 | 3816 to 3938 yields 1.91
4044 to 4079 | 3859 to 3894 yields 1.84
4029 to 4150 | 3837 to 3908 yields 1.85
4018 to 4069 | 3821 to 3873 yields 2.17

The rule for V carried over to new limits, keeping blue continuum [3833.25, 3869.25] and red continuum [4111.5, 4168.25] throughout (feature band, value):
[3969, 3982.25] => 1.9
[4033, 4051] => -4.9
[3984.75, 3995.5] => -3.3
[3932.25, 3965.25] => 4.7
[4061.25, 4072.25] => -0.8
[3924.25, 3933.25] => 3.5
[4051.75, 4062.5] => -1.4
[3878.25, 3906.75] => -3.0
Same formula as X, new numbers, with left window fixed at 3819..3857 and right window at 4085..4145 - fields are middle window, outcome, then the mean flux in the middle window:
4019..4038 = -0.235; 29.5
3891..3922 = -0.177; 19.7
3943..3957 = -0.014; 19.5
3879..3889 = 0.062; 14.6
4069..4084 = -0.066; 28.2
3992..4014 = -0.210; 27.1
